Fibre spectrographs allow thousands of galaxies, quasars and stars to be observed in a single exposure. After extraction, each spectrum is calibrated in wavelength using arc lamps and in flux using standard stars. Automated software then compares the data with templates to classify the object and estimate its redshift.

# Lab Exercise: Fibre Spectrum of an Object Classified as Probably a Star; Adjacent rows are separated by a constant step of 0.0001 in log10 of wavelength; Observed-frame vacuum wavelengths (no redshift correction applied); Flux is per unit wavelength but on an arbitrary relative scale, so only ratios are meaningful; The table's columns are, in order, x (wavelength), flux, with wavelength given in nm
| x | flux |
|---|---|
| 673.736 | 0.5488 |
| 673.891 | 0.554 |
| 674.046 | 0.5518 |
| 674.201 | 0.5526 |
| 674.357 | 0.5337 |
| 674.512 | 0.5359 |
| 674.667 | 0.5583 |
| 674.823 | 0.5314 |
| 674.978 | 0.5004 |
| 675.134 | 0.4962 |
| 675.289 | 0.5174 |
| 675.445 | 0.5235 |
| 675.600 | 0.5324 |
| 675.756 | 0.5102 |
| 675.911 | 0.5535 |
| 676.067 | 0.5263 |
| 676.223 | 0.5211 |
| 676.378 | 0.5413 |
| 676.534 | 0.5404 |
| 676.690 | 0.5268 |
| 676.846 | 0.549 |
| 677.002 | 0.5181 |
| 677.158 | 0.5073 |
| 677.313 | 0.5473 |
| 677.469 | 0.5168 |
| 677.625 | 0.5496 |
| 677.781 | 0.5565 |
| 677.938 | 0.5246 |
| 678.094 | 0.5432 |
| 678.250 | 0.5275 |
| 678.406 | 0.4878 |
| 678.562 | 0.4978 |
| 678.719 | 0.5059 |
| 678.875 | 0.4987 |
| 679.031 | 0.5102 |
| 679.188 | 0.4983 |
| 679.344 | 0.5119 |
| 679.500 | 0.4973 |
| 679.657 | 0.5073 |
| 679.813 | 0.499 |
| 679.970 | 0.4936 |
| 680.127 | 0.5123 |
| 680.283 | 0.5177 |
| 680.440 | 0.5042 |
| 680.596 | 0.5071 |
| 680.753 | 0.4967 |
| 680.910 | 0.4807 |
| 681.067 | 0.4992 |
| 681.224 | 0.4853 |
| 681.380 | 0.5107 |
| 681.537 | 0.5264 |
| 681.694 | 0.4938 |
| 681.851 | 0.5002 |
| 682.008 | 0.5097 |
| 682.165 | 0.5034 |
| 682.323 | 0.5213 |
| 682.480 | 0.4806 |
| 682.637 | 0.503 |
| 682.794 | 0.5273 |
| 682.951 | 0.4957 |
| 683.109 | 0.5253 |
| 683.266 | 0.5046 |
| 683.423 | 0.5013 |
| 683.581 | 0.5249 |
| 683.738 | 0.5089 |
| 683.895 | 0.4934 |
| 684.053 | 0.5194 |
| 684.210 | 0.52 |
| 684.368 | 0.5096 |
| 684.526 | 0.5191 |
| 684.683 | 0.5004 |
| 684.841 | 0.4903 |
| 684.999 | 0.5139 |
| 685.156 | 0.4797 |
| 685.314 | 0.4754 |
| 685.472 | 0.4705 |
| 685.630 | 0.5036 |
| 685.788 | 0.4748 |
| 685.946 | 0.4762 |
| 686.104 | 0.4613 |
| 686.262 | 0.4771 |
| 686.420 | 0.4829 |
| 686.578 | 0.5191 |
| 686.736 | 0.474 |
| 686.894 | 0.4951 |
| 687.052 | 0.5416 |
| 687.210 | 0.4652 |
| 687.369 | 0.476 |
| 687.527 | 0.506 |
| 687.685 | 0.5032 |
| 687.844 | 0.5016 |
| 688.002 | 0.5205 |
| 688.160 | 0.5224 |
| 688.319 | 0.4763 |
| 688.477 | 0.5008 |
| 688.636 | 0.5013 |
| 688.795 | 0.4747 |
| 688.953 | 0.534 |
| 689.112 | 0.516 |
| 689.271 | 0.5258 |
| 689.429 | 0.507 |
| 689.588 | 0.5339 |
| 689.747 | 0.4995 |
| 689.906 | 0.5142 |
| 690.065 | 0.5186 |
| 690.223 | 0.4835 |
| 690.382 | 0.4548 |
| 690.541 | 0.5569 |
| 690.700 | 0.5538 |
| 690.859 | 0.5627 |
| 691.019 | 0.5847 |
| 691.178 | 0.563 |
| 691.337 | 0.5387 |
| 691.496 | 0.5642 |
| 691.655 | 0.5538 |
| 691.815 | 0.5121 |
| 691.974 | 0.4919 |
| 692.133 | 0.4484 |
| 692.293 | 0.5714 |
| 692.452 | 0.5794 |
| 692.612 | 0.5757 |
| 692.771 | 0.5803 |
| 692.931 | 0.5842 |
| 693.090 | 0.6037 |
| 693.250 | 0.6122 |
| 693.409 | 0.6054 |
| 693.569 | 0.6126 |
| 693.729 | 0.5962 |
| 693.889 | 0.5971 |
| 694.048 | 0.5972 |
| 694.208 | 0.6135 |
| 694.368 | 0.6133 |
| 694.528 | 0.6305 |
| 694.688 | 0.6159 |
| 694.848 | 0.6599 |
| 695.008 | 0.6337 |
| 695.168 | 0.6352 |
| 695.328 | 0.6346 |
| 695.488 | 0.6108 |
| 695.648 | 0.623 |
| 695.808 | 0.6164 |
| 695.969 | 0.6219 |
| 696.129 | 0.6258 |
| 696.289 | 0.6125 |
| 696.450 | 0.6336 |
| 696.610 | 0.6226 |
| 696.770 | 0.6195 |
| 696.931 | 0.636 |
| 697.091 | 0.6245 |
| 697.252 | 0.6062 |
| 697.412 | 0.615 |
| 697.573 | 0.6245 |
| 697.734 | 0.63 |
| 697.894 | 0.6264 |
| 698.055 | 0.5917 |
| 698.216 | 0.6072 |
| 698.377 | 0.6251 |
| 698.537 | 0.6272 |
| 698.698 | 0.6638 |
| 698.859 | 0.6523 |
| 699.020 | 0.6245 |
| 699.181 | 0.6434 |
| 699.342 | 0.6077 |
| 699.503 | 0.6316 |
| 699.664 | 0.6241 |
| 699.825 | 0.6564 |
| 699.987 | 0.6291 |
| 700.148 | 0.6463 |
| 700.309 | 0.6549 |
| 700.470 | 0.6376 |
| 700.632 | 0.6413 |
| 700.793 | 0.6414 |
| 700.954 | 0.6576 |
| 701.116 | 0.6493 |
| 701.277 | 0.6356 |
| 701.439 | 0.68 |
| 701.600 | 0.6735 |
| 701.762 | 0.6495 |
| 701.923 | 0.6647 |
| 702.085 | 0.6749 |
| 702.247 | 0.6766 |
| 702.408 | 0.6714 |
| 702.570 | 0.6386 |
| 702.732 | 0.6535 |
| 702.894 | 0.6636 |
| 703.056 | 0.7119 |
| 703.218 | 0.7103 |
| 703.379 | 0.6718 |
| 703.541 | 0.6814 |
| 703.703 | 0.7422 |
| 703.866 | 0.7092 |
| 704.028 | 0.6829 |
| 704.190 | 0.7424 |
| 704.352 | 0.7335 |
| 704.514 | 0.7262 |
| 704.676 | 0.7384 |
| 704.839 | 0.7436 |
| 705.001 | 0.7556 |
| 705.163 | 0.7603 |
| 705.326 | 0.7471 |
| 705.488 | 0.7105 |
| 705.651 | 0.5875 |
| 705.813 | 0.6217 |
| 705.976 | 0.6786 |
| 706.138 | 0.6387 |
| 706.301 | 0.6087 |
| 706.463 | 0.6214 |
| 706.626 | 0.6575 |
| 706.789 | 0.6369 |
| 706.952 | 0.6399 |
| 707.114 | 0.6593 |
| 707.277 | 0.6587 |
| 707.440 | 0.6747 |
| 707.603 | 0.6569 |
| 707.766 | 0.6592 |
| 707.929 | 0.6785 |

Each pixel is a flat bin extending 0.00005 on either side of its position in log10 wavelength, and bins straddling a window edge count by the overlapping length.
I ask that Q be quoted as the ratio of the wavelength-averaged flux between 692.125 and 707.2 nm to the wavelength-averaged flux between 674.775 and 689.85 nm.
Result 1.3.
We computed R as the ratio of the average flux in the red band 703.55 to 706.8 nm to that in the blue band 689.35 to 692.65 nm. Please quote 1.30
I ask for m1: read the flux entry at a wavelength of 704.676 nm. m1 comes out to 0.7384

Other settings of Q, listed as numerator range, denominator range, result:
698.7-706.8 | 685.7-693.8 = 1.28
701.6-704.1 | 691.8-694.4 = 1.18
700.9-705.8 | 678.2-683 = 1.37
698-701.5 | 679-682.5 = 1.27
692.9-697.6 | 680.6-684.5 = 1.22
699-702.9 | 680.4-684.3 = 1.28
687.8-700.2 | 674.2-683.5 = 1.13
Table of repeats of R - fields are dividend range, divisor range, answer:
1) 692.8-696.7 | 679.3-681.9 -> 1.23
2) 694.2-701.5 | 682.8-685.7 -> 1.25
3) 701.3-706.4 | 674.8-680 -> 1.32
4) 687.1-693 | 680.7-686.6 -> 1.05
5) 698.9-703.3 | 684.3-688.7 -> 1.32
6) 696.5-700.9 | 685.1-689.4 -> 1.27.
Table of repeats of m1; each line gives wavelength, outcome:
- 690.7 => 0.5538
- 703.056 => 0.7119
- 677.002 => 0.5181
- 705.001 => 0.7556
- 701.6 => 0.6735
